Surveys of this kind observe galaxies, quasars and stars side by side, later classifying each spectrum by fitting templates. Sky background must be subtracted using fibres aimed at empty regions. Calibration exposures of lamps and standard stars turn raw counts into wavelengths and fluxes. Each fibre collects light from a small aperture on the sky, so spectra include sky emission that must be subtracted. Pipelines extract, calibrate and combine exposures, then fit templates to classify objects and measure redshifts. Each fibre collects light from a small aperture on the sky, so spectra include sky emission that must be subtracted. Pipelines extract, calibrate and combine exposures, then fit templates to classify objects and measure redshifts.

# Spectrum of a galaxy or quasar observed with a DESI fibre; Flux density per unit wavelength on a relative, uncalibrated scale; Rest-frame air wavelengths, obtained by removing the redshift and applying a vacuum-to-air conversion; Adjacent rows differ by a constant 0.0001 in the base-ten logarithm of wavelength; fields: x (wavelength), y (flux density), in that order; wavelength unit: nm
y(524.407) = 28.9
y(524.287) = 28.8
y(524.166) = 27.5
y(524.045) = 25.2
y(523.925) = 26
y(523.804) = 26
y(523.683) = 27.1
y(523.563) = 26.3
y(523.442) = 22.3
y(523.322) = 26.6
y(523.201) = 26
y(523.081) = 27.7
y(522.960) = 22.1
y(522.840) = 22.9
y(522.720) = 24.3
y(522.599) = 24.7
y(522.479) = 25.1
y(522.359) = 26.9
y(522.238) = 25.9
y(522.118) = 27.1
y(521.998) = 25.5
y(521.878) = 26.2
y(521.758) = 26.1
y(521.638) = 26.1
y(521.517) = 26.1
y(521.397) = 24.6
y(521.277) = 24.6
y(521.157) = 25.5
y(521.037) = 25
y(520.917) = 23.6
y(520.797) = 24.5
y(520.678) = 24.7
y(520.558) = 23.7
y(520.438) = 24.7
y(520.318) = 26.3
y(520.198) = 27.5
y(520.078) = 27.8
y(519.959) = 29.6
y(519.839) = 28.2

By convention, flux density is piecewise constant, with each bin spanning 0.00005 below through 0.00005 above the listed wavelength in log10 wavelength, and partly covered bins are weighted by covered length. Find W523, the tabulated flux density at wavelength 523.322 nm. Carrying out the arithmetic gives 26.6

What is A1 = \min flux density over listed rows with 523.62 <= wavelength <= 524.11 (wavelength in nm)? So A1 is 25.2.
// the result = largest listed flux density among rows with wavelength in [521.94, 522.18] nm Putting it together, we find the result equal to 27.1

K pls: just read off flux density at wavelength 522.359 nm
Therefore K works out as 26.9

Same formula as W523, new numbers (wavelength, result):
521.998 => 25.5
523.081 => 27.7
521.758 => 26.1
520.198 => 27.5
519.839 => 28.2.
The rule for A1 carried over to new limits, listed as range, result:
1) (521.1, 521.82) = 24.6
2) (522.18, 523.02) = 22.1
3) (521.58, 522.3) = 25.5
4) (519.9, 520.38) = 26.3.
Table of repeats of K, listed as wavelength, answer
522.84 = 22.9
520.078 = 27.8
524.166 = 27.5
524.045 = 25.2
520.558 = 23.7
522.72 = 24.3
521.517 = 26.1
